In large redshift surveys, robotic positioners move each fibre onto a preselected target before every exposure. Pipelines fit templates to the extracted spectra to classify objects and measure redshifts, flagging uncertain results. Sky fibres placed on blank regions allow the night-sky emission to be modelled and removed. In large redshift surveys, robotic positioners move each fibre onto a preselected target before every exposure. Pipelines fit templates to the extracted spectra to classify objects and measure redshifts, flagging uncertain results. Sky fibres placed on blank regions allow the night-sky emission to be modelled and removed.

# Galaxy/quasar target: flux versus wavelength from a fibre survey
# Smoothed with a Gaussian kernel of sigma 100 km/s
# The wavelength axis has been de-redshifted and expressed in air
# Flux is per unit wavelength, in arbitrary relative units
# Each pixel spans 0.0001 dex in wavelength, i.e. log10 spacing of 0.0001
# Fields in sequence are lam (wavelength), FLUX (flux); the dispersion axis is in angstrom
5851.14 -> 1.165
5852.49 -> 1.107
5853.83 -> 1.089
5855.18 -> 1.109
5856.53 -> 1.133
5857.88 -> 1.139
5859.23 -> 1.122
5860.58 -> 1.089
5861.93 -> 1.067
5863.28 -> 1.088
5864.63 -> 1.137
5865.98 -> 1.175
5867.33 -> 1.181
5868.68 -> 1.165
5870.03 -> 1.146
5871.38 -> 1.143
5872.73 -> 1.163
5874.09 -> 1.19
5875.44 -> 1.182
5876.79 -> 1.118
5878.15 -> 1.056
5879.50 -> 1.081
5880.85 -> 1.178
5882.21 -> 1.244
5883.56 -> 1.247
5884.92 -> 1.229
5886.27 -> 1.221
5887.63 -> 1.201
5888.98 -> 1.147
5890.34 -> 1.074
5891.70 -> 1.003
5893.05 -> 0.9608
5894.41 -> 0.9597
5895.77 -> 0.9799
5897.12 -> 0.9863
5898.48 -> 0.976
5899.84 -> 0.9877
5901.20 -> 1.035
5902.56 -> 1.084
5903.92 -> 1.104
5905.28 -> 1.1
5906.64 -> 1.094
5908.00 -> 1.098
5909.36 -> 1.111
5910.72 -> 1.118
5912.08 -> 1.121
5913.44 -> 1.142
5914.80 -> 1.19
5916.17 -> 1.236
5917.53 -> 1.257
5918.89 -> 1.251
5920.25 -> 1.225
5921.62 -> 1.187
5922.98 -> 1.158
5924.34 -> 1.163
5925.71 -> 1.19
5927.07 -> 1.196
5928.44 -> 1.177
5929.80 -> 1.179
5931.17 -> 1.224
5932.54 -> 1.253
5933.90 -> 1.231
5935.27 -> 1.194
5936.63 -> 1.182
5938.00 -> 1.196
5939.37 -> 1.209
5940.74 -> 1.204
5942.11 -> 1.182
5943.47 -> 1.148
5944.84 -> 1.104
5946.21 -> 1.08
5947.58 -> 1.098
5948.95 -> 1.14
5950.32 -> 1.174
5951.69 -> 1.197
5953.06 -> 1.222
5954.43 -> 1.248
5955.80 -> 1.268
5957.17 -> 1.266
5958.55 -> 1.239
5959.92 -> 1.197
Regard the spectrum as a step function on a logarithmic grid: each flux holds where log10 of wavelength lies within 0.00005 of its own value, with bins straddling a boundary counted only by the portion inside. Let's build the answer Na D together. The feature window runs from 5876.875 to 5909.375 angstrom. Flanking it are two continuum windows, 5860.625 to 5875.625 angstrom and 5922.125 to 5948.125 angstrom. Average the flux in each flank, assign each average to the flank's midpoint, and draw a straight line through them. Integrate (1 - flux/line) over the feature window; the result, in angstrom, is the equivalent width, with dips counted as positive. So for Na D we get 1.89 angstrom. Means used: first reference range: 1.15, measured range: 1.09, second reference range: 1.18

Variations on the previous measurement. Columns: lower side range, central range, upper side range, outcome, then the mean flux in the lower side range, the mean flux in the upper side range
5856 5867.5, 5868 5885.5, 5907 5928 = -0.4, 1.12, 1.18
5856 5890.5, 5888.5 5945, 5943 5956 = 1.2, 1.15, 1.16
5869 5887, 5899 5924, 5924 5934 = 1.1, 1.17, 1.2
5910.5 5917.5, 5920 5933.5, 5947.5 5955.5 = -0.2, 1.17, 1.19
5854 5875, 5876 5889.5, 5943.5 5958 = -0.3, 1.14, 1.18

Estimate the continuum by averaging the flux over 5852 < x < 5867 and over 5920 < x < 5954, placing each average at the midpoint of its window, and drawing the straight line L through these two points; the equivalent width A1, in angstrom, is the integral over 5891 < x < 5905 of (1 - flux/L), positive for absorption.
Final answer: 1.68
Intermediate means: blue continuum 1.12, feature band 1.01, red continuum 1.18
